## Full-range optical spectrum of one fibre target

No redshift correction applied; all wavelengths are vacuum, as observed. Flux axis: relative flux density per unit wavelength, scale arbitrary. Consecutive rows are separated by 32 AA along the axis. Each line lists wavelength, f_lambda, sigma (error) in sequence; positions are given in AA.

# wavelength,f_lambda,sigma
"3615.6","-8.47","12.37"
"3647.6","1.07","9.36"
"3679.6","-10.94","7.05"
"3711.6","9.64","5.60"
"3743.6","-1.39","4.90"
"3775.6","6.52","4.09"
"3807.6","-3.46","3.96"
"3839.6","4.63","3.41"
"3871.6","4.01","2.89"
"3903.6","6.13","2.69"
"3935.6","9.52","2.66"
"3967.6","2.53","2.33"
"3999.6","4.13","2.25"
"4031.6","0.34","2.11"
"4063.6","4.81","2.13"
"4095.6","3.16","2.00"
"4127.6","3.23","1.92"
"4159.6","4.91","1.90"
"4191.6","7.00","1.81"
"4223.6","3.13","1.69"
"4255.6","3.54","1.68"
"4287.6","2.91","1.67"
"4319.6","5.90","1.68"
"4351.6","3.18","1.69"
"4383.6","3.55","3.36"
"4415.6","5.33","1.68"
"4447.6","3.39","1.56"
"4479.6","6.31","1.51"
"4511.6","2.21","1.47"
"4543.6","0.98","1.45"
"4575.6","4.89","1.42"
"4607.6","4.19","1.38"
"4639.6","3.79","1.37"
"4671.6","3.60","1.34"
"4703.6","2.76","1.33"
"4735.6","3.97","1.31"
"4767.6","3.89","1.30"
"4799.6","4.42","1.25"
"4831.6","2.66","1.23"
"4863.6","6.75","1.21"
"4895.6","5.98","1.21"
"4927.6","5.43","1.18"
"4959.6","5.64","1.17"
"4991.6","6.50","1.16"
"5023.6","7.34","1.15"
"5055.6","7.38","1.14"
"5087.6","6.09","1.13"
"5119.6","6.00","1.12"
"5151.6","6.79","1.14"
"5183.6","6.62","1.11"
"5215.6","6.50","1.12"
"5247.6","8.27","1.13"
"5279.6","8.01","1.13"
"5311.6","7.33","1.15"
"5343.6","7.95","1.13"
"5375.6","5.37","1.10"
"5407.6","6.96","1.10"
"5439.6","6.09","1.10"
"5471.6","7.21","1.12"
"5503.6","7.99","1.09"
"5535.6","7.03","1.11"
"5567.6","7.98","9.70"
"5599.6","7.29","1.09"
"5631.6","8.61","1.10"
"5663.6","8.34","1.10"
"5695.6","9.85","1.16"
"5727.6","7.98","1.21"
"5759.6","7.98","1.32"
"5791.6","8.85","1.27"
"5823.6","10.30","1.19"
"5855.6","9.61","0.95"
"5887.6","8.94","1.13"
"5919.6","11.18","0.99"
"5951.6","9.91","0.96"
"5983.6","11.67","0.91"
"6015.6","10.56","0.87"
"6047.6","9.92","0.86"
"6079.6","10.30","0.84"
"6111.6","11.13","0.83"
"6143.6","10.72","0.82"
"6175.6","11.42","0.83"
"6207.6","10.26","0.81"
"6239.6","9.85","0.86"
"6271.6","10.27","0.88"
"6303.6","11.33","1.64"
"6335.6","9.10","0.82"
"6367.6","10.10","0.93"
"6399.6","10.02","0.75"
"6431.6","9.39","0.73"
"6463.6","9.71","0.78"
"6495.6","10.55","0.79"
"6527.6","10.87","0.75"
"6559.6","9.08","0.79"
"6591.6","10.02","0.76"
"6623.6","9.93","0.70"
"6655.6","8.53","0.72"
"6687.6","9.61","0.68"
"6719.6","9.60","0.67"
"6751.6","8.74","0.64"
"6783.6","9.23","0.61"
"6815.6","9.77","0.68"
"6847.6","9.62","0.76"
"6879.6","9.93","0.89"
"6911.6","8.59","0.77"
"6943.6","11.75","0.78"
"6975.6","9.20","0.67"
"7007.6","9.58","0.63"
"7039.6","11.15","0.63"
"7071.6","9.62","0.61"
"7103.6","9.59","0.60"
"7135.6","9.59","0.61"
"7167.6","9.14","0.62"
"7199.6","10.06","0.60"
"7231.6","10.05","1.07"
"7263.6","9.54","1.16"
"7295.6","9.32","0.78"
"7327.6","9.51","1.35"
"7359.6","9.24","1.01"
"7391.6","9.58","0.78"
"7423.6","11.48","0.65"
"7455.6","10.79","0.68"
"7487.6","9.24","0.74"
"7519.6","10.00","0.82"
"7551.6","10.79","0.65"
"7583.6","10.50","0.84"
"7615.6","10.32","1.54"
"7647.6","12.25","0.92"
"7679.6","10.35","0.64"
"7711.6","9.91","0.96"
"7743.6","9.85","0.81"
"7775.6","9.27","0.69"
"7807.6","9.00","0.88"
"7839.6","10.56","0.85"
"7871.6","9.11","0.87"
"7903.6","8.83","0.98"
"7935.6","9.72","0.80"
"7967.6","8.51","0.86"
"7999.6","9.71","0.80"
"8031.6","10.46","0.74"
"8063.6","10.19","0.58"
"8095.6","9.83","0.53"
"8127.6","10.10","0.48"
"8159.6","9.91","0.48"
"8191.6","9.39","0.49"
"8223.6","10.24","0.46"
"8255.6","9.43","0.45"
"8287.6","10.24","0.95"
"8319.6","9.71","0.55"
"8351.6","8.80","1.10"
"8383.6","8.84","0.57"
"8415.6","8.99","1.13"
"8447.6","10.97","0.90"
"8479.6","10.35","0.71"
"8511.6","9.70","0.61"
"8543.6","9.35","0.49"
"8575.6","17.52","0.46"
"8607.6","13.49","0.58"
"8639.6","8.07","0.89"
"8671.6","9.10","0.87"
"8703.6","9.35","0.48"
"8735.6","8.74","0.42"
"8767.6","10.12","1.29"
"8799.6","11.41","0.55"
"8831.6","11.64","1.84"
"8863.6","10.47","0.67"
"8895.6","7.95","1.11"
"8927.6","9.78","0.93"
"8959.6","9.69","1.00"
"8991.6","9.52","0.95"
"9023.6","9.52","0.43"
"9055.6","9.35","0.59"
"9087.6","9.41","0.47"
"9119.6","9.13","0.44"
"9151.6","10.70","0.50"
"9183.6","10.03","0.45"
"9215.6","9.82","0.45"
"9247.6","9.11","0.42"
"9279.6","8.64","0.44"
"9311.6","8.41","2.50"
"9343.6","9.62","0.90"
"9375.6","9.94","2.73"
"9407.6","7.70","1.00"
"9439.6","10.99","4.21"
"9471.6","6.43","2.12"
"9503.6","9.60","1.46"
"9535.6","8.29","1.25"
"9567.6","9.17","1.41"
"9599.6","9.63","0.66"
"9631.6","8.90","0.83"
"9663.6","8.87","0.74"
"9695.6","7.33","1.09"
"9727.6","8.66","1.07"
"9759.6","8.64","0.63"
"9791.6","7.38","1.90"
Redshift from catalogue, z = 0.31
